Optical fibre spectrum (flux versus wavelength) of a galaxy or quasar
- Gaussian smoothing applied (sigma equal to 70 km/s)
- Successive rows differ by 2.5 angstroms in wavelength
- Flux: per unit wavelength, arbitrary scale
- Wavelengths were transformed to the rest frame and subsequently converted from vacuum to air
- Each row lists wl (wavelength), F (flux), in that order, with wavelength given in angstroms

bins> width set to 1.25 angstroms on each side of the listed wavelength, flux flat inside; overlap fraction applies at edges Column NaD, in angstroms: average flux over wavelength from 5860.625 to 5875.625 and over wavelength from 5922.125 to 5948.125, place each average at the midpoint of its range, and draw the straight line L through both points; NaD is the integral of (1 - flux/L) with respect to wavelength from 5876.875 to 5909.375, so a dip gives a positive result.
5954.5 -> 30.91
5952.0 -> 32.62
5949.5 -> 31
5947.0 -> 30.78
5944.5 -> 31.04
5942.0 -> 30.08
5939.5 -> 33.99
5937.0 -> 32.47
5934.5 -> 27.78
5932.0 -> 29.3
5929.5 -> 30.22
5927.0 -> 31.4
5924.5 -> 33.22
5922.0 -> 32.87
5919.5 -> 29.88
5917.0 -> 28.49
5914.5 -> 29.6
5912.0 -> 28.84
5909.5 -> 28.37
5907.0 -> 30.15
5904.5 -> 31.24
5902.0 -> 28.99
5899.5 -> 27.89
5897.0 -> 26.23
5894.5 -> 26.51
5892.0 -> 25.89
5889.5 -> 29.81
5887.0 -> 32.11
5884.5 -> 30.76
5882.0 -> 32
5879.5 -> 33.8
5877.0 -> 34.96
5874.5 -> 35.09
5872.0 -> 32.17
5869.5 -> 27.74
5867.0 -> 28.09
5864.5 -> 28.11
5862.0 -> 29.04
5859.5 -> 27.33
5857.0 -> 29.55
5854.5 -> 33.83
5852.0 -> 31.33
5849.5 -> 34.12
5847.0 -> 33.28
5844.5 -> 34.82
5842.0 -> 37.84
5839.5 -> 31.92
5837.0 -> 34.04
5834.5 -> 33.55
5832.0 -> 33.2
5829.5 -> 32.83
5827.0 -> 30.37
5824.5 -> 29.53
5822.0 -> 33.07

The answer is 0.6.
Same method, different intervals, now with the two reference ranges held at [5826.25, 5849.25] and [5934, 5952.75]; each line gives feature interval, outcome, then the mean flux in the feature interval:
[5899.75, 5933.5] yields 1.9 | 30.1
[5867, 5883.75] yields 0.3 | 32.2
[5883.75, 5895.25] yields 1.2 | 29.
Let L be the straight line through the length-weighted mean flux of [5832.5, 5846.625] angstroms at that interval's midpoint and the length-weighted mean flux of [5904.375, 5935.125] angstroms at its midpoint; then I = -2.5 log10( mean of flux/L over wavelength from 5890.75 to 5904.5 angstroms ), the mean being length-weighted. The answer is 0.14 mag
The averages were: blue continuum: 34.3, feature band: 27.5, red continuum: 30.1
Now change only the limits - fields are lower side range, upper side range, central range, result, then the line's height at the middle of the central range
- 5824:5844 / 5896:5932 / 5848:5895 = 0.029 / 31.6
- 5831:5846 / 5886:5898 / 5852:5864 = 0.071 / 32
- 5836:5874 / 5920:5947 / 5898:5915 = 0.075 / 31.3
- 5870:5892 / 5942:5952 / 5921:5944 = 0.001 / 31.3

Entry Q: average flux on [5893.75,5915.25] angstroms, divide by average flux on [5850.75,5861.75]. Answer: 0.94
